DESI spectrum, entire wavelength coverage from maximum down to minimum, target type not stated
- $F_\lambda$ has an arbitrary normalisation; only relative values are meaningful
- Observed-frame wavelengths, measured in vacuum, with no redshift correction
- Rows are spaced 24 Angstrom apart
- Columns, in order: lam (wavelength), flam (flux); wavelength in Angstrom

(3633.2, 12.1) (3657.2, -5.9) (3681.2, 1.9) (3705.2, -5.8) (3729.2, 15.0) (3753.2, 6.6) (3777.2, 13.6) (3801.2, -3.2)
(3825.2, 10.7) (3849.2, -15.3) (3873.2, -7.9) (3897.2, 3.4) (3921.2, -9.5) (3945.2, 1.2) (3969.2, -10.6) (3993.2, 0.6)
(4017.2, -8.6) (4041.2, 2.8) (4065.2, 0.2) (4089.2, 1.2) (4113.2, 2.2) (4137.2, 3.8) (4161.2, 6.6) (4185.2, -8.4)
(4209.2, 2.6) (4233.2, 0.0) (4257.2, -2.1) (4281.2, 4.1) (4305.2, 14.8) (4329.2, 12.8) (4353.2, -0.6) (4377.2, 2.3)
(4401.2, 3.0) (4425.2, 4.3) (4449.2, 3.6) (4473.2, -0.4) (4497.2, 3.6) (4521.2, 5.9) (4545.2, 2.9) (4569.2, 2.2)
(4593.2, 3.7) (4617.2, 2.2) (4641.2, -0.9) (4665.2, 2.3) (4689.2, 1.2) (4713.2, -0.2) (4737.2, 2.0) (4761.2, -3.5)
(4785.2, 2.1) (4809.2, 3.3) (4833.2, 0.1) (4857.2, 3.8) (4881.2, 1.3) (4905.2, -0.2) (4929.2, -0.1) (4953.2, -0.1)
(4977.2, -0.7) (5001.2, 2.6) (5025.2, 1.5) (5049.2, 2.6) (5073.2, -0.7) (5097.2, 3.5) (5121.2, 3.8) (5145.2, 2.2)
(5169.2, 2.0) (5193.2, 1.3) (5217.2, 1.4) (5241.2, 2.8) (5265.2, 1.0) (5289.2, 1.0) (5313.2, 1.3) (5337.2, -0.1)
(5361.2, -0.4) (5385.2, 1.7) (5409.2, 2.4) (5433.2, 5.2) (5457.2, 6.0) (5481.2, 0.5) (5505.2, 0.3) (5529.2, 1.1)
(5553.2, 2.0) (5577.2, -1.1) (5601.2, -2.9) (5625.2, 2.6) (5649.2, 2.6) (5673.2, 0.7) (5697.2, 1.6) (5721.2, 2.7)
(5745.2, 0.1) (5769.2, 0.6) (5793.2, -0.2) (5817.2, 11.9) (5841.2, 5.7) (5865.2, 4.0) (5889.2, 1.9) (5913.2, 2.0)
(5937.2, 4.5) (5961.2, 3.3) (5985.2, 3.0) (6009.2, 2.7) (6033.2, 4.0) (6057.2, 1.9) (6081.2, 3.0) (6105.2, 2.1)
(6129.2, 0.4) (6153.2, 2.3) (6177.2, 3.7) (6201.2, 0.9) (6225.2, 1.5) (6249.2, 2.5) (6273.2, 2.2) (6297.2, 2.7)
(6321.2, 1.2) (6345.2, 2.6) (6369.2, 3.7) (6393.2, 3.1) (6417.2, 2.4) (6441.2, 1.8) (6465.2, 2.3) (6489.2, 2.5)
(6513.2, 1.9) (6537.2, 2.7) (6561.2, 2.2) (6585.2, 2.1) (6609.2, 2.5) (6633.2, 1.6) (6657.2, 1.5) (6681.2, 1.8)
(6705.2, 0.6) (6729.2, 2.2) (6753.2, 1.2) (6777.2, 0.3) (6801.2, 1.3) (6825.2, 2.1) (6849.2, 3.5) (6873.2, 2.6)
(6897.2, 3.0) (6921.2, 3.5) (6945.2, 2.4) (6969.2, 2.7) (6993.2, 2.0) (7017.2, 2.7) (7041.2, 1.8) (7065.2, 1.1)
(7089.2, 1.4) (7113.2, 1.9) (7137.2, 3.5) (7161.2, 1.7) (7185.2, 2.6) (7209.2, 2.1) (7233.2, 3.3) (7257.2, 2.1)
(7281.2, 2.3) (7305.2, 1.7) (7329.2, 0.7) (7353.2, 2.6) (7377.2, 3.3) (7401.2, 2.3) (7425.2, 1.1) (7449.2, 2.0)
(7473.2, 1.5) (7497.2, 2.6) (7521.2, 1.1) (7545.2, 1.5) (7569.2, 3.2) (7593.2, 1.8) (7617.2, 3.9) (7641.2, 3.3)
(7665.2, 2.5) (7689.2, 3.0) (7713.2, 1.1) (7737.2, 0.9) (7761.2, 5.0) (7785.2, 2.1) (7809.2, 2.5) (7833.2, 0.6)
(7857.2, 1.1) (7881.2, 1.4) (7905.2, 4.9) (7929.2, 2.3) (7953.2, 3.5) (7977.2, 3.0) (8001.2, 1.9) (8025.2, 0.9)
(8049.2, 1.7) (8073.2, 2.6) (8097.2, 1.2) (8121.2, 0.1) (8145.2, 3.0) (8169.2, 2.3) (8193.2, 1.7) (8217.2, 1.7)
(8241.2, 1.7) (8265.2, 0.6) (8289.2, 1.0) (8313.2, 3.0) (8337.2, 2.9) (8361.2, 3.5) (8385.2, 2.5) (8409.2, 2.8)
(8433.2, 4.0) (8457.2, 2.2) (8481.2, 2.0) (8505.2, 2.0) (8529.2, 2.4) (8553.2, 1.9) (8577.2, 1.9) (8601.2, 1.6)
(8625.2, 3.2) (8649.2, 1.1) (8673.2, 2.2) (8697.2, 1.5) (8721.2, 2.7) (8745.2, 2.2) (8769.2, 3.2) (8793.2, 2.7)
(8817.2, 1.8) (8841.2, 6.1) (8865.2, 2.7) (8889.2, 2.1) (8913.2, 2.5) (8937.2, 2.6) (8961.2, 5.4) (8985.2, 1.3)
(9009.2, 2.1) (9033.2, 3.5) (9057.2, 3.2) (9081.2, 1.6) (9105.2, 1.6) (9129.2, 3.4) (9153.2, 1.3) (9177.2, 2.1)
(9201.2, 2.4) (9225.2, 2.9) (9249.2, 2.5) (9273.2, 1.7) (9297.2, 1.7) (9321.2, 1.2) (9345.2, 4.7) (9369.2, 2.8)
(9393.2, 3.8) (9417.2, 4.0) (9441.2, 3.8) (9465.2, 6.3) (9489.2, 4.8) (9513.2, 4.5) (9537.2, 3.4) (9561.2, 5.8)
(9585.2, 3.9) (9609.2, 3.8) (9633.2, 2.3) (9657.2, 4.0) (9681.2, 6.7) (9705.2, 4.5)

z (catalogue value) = 1.59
